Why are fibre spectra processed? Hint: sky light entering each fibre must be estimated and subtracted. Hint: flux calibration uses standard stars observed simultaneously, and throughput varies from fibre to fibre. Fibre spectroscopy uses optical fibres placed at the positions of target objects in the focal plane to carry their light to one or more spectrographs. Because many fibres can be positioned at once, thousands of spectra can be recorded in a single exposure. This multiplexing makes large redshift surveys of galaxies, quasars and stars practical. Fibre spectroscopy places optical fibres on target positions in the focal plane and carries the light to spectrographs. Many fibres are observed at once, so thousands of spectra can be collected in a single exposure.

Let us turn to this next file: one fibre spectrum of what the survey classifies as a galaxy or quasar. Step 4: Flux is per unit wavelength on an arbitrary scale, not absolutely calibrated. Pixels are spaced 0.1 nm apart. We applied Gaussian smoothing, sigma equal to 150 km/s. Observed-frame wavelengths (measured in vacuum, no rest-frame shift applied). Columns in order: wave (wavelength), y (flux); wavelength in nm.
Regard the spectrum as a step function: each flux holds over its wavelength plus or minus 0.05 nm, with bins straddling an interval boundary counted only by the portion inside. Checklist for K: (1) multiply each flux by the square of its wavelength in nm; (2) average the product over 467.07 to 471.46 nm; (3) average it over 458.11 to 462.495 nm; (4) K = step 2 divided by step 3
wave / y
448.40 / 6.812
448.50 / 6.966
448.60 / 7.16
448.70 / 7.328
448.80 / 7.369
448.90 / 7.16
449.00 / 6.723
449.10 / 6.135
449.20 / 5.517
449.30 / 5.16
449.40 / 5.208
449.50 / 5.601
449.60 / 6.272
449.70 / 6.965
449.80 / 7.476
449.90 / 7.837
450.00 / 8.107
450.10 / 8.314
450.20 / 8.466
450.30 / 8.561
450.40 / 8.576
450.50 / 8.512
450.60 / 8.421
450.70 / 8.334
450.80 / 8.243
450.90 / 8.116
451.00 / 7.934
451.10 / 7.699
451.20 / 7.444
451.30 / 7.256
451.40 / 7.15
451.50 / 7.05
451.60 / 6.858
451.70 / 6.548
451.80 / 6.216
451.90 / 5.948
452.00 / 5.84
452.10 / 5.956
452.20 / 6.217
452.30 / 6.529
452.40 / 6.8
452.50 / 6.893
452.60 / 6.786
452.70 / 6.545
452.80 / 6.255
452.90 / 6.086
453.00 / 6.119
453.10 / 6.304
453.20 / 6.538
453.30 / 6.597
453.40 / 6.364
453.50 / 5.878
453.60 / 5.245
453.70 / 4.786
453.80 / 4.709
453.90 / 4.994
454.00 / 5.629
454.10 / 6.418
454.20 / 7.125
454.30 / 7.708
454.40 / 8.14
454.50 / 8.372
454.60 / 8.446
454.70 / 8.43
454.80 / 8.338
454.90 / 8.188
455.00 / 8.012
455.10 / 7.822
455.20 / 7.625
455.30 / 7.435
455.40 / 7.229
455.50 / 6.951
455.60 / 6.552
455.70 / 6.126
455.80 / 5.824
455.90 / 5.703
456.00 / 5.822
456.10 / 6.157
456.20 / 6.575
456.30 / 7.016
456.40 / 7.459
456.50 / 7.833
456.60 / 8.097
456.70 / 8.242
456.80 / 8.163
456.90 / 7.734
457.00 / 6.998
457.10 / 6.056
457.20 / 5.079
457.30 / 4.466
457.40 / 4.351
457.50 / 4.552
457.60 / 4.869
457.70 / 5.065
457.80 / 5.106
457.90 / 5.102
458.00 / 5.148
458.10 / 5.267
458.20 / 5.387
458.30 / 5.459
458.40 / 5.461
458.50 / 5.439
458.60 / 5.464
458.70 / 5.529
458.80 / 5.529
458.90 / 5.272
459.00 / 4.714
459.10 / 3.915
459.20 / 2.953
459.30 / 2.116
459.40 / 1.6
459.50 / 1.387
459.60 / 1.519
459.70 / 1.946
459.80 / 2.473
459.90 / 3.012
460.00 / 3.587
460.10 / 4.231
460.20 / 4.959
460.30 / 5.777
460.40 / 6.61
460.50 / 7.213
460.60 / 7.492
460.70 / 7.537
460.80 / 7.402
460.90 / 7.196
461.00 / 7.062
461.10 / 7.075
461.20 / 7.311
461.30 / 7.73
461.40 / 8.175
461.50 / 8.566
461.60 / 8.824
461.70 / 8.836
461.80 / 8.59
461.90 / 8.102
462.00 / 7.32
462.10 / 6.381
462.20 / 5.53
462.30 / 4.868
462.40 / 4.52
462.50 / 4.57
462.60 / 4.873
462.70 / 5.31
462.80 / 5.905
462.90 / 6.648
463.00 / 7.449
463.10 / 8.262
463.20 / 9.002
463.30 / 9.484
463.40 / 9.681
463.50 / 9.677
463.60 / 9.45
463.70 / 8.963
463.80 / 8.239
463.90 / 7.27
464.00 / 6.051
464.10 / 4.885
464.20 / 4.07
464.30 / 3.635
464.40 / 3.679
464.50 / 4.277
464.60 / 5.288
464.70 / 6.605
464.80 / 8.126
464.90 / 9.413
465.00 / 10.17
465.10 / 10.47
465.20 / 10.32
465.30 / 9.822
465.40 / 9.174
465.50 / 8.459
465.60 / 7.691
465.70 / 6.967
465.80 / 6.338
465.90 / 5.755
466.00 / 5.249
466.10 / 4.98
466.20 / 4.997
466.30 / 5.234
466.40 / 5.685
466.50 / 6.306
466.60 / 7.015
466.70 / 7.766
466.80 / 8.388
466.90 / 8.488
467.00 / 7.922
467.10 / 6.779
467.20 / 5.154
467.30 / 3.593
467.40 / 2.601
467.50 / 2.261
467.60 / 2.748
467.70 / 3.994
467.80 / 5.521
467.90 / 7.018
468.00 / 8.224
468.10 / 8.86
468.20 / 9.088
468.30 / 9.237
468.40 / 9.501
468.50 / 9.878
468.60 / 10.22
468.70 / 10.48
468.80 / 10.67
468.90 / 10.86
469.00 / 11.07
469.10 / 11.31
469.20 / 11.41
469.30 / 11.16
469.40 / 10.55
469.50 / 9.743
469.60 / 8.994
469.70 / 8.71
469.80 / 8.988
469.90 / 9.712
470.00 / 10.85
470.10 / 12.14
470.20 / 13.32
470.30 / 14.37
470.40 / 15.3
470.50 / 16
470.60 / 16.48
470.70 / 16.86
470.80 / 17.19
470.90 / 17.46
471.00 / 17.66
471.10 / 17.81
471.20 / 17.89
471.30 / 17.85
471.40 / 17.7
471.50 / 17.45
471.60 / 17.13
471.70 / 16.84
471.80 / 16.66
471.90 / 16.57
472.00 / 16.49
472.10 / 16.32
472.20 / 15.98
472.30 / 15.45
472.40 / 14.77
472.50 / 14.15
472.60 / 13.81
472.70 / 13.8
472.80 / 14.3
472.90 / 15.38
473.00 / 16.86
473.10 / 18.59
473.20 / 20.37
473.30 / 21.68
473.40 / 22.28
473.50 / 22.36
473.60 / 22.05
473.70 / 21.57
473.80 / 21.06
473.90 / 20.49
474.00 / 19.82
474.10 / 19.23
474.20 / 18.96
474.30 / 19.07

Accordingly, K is 2.0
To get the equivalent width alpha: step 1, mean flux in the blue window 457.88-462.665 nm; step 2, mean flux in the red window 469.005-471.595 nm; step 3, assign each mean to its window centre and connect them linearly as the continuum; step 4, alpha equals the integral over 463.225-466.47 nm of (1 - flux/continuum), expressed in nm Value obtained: 0.708 nm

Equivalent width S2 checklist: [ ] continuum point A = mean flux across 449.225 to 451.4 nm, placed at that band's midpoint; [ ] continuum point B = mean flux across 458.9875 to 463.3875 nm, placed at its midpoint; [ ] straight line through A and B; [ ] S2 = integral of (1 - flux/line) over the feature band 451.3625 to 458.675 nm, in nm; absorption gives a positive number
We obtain 0.42 nm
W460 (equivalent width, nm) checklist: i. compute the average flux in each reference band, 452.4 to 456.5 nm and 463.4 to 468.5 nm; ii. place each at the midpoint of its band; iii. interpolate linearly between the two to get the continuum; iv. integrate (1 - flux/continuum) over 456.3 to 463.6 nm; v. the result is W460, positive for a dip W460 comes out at 0.862 nm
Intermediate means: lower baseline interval 6.74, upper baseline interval 6.89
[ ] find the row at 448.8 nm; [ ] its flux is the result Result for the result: 7.369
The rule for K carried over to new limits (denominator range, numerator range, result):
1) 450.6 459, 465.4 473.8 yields 1.96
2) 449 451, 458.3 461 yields 0.66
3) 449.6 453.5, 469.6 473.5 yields 2.42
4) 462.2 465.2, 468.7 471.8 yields 2.04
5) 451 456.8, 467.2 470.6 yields 1.47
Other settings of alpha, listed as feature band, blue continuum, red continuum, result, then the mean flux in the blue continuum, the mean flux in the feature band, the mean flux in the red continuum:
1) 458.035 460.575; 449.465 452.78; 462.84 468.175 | 0.99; 7.26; 4.31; 6.88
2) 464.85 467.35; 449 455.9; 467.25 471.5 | 0.73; 6.93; 7.29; 11.2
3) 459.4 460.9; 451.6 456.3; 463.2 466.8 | 0.50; 6.63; 4.64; 7.22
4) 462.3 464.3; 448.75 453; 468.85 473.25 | 0.82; 7.02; 6.93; 14.6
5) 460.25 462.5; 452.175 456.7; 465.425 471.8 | 0.35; 6.79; 7.13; 10.1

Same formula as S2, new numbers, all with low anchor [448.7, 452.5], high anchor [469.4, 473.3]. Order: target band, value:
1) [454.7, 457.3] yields 0.60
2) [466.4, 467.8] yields 0.82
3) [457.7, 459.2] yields 0.74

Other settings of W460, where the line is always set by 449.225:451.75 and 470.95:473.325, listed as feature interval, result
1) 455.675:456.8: 0.34 nm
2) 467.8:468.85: 0.41 nm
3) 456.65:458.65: 0.91 nm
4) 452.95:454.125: 0.40 nm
